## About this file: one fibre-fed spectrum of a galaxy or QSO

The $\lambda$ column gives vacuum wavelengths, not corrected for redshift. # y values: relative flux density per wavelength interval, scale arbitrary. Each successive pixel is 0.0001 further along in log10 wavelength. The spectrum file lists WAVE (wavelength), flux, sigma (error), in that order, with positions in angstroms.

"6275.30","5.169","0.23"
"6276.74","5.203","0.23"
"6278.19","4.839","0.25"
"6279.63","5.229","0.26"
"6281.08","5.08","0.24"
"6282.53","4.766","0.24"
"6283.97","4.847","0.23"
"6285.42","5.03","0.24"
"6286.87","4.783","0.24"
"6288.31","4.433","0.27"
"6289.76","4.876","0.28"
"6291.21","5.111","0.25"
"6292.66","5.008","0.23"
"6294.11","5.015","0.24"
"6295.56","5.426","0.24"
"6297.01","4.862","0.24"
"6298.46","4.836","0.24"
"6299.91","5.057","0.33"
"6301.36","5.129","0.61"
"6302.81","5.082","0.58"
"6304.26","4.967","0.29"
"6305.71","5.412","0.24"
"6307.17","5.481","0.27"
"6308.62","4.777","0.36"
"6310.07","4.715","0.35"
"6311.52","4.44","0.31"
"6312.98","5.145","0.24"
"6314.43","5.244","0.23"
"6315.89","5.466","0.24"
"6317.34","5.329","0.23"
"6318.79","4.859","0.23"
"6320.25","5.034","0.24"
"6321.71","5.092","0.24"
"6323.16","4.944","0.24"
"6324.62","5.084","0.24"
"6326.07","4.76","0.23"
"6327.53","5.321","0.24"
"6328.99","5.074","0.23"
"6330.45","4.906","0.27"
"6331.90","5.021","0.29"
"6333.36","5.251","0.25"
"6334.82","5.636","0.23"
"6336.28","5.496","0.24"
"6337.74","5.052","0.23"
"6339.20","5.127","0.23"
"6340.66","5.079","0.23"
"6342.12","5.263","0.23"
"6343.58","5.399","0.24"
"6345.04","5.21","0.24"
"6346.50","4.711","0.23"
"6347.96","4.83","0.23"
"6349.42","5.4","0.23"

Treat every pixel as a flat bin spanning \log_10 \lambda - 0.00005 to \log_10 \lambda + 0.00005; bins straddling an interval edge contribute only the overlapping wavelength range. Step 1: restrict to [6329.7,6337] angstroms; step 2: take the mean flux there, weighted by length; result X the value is 5.26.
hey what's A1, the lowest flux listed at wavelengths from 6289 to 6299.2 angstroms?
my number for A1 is 4.836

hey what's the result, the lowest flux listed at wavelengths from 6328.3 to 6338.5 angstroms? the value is 4.906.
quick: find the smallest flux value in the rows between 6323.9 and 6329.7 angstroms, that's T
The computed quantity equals 4.76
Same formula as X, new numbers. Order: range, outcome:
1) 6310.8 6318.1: 5.12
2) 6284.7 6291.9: 4.85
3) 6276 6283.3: 5.03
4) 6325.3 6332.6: 5.02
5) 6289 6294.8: 4.99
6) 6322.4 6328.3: 5.03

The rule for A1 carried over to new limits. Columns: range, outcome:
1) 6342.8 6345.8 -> 5.21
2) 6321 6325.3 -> 4.944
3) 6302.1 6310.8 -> 4.715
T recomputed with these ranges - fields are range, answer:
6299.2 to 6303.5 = 5.057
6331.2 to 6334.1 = 5.021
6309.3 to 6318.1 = 4.44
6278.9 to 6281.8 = 5.08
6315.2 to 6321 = 4.859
